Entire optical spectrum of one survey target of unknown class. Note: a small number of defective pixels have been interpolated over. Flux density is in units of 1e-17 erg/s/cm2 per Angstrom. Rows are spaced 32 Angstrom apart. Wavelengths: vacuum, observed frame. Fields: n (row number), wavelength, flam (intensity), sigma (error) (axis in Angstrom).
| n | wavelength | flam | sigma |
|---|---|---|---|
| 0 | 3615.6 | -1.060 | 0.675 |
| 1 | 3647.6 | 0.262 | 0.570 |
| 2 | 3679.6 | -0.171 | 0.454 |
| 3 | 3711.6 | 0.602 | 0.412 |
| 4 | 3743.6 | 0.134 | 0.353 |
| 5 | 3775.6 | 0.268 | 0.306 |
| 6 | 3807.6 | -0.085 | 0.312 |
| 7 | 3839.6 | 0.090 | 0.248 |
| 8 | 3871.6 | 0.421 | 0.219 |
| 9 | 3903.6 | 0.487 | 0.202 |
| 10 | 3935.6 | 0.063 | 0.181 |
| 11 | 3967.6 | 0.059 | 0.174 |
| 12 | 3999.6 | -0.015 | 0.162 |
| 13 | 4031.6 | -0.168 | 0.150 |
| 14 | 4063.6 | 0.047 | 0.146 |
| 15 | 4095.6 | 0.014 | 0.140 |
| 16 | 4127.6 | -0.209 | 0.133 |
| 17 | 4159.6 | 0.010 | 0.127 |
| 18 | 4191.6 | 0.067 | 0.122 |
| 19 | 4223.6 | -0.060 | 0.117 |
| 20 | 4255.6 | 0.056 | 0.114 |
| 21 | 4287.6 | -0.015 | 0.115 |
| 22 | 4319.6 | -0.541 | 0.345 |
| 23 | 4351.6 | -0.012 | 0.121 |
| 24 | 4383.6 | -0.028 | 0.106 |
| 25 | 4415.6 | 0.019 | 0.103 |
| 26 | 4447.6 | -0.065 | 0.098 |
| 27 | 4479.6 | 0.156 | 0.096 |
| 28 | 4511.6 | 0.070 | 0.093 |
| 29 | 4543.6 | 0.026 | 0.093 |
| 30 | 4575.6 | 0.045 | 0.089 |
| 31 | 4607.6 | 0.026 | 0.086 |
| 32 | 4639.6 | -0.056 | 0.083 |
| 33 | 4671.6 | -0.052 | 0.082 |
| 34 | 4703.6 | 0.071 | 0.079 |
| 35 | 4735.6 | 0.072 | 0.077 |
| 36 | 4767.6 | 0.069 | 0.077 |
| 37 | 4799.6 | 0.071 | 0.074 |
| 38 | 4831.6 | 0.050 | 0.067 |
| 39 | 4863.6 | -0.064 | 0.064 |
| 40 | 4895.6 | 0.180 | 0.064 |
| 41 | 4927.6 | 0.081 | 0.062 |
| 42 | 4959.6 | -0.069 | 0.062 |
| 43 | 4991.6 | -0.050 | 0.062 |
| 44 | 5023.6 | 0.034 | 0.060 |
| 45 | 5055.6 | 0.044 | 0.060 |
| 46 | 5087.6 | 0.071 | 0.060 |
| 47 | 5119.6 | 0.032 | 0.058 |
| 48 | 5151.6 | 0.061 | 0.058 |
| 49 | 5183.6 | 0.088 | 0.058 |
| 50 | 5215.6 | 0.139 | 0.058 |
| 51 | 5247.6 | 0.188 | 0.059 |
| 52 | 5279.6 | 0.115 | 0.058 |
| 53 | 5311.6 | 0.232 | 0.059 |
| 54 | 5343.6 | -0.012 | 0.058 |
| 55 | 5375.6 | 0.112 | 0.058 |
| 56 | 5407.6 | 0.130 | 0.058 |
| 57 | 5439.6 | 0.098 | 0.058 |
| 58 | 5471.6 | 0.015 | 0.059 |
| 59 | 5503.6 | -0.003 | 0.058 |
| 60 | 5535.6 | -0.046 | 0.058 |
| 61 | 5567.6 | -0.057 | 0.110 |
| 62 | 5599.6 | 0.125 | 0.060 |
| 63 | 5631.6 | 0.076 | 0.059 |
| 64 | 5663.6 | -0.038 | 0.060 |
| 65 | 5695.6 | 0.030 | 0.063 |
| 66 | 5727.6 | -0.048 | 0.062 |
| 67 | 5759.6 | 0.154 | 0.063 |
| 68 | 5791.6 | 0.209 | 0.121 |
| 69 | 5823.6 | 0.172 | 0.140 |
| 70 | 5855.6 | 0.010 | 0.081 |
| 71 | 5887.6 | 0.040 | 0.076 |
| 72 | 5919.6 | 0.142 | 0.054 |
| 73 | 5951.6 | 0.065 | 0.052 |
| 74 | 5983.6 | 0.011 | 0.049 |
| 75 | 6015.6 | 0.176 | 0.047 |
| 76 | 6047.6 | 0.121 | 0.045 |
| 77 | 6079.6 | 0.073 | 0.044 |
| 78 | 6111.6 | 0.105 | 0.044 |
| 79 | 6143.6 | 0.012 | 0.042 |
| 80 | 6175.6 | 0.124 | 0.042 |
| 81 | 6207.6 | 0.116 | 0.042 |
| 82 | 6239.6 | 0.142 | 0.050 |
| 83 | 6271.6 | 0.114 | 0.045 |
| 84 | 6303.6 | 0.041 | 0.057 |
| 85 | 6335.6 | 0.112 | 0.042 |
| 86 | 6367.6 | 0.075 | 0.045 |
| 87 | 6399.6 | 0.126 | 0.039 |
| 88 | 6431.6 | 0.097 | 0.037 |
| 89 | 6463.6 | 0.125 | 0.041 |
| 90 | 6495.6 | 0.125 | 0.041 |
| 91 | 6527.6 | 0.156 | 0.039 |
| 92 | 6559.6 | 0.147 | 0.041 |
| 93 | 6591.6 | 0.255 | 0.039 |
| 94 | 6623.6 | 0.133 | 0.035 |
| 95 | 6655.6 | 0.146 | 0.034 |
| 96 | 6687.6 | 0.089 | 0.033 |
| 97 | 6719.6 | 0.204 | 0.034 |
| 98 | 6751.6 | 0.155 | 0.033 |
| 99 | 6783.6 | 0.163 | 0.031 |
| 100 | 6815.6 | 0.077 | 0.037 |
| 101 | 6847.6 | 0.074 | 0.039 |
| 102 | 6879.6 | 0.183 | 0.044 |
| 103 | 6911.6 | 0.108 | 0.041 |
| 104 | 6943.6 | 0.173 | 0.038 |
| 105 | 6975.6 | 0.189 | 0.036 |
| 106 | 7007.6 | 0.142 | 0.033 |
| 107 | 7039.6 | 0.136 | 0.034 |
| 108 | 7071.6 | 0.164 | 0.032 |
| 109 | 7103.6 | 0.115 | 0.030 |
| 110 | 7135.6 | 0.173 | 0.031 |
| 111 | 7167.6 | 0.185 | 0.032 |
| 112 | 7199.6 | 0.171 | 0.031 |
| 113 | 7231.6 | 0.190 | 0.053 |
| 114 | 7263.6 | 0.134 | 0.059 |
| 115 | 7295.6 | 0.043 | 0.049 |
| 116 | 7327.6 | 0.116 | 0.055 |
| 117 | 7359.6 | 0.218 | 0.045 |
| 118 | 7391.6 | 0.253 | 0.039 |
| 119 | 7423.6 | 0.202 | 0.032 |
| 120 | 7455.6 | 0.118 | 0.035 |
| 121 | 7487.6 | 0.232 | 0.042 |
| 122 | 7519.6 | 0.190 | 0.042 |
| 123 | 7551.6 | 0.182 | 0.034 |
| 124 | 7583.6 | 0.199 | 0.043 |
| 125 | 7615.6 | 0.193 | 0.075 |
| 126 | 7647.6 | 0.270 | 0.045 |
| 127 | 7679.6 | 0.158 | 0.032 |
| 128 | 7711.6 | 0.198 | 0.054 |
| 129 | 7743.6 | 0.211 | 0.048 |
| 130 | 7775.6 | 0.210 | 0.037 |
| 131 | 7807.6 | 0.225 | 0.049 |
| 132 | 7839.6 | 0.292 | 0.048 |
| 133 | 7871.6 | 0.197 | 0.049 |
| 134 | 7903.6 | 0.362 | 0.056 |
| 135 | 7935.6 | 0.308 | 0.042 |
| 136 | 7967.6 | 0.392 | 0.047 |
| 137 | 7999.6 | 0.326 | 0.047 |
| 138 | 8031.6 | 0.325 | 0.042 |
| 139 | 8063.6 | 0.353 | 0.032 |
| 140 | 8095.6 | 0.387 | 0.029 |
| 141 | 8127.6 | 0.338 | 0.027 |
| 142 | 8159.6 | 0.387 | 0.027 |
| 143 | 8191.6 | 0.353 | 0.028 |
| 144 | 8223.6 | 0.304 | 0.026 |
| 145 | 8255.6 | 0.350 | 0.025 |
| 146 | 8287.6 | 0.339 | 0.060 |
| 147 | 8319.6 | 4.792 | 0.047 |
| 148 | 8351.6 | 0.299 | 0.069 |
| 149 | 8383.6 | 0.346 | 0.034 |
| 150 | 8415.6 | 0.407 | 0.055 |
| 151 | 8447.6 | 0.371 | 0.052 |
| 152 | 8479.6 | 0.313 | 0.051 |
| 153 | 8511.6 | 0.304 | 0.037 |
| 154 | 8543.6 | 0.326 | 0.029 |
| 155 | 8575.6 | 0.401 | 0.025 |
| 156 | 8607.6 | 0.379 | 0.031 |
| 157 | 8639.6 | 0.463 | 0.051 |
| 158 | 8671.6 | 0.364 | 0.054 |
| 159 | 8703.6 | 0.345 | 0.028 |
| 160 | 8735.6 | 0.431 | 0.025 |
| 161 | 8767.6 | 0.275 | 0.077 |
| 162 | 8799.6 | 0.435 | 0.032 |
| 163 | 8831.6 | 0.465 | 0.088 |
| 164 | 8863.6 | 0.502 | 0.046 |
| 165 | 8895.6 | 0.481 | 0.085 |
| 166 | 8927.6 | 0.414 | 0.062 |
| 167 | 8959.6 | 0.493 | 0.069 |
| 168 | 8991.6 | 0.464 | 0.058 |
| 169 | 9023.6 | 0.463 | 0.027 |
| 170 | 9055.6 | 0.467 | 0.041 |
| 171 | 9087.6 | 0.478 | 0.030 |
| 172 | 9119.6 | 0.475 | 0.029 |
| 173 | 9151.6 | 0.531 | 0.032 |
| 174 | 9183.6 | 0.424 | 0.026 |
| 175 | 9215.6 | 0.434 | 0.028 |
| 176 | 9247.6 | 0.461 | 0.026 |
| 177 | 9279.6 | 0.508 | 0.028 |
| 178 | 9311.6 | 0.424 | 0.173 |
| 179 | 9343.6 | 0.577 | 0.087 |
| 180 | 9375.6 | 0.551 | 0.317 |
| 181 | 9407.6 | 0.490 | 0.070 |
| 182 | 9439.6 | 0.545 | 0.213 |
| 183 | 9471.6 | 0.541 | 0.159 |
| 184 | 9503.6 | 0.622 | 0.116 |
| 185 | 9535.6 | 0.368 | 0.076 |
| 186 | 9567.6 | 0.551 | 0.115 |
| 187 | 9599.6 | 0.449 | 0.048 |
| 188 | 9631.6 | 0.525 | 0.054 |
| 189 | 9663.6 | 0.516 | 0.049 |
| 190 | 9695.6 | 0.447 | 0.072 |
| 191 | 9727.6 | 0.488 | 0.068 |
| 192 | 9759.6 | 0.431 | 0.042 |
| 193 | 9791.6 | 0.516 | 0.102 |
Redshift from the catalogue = 0.66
